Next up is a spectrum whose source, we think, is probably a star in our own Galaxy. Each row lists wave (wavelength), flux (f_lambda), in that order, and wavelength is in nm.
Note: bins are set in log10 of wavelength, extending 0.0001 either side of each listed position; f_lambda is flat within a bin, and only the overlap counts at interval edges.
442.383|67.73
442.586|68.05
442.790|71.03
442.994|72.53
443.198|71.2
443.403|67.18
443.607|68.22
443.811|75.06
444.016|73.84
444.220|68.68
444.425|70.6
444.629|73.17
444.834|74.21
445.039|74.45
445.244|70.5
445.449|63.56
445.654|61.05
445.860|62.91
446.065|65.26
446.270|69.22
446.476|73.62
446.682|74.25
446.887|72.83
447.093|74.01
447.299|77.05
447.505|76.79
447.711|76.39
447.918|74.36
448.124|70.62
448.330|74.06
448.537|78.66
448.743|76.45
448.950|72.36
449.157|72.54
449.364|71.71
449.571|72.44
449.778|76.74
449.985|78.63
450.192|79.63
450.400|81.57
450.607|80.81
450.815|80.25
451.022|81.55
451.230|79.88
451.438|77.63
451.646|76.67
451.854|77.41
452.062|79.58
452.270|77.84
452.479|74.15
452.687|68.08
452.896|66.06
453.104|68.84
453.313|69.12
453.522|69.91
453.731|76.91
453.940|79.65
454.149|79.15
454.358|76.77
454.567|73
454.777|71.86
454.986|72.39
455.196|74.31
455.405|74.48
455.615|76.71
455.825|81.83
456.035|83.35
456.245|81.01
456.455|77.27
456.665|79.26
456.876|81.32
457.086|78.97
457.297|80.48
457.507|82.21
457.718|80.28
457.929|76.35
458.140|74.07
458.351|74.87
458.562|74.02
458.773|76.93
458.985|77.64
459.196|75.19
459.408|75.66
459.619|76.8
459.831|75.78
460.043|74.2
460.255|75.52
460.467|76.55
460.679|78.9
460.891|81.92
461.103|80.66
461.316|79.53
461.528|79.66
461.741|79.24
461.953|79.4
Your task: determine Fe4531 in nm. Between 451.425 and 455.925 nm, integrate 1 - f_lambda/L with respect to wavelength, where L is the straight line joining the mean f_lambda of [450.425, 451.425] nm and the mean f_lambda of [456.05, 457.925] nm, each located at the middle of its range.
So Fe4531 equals 0.32 nm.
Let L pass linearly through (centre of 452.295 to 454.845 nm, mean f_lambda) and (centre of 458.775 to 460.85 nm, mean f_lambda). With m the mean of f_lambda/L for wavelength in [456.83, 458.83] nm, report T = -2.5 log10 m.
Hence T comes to -0.036 mag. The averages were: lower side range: 72.9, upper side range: 76.4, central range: 77.9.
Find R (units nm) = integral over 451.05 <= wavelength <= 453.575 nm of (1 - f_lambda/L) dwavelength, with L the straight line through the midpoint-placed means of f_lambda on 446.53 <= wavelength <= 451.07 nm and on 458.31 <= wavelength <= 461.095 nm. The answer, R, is 0.071 nm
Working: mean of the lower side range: 76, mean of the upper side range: 76.7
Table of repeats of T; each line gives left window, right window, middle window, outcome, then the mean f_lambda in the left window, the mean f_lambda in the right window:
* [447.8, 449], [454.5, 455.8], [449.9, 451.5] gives -0.08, 74.5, 74.3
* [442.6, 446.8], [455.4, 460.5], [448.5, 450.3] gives -0.04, 70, 77.7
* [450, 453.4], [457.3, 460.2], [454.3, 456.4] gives 0.00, 76.3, 76.6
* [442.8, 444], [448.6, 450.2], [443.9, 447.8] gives 0.02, 71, 74.9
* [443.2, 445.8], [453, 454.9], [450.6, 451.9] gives -0.09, 69.9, 73.9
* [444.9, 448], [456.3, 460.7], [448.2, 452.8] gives -0.05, 71.1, 77.3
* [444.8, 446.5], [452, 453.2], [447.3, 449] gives -0.09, 67.8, 72.2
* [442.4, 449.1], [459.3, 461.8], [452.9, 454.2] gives 0.03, 71.6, 77.8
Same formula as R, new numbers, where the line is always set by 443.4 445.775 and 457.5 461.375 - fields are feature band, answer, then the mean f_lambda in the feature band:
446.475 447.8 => -0.07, 75.1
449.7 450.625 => -0.09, 79.5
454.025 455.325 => 0.00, 74.7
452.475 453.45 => 0.07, 68.8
